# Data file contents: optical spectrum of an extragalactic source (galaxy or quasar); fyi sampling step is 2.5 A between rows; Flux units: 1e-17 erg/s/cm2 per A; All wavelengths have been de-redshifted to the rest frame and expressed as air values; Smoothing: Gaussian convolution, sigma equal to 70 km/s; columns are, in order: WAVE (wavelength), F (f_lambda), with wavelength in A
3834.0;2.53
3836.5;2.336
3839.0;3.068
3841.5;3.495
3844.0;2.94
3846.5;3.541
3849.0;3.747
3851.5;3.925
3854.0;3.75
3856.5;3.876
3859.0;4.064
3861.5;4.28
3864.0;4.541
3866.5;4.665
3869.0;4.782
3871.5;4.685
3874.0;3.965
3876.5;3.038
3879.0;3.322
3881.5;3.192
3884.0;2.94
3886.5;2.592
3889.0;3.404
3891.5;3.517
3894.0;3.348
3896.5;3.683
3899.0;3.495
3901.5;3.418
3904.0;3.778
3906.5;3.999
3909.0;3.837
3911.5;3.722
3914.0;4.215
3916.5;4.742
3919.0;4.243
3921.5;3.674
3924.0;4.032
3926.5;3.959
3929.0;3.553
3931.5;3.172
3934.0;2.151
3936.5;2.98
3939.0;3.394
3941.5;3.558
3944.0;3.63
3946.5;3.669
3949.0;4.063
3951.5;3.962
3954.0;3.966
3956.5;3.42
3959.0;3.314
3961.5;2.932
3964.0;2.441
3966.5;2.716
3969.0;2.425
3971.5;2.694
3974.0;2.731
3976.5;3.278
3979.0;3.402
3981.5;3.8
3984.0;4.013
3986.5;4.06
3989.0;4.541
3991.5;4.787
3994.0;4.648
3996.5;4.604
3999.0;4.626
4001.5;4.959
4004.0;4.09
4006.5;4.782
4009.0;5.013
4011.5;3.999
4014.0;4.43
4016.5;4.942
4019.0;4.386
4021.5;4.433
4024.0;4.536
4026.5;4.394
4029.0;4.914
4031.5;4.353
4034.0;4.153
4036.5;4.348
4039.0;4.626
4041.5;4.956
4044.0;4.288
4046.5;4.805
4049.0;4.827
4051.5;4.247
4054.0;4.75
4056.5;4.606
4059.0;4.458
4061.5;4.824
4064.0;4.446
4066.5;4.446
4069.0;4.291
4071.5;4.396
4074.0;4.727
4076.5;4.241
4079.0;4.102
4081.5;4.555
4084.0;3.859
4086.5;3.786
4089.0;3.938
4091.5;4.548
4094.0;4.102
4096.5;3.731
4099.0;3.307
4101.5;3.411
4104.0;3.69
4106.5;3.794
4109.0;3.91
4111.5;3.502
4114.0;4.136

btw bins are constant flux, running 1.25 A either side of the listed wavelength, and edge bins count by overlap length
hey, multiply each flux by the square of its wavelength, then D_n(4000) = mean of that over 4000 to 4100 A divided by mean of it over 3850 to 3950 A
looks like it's 1.3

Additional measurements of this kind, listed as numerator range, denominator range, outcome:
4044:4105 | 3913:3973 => 1.32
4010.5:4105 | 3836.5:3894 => 1.31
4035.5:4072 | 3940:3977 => 1.47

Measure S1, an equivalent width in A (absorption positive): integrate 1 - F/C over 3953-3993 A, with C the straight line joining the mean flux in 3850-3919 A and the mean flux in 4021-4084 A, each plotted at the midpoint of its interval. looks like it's 7.3 A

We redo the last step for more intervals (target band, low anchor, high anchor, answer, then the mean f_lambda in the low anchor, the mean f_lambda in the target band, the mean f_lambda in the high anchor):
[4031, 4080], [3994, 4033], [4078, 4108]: -3.3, 4.56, 4.5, 3.9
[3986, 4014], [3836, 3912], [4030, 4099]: -3.0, 3.66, 4.56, 4.37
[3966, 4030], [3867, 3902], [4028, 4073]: 1.6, 3.55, 4.14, 4.54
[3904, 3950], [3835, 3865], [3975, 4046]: 3.3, 3.61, 3.7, 4.4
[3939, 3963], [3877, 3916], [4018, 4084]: 1.7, 3.51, 3.59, 4.49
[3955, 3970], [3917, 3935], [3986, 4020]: 4.3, 3.61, 2.9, 4.57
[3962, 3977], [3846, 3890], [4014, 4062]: 5.5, 3.8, 2.7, 4.56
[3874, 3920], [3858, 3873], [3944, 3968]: 5.6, 4.5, 3.59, 3.39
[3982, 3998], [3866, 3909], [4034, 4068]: -0.7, 3.62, 4.41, 4.57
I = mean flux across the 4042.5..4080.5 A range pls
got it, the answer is 4.5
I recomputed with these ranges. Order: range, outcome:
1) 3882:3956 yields 3.6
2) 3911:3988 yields 3.48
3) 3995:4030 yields 4.58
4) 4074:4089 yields 4.15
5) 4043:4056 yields 4.59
